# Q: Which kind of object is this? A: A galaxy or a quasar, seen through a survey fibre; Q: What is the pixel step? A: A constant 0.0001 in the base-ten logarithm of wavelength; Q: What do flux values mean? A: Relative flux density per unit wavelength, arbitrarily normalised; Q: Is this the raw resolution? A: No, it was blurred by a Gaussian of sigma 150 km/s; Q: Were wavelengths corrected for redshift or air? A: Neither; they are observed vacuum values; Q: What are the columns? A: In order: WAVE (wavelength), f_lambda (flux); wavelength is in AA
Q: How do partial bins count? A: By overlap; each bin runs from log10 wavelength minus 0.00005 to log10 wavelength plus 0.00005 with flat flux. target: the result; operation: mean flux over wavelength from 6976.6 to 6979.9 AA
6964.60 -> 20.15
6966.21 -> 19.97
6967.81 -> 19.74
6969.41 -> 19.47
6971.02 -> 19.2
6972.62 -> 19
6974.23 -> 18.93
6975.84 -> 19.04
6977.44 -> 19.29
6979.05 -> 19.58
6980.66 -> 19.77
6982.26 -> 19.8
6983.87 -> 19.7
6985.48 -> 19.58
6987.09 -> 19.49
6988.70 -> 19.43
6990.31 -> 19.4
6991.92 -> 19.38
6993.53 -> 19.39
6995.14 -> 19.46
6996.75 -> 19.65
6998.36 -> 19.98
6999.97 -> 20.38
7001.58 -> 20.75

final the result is 19.4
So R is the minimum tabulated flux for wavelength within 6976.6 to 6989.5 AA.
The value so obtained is 19.29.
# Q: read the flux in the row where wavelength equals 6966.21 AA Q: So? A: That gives 19.97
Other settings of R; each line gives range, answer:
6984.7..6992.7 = 19.38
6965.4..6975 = 18.93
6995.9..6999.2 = 19.65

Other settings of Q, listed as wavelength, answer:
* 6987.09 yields 19.49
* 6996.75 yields 19.65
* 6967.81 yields 19.74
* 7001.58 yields 20.75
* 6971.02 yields 19.2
